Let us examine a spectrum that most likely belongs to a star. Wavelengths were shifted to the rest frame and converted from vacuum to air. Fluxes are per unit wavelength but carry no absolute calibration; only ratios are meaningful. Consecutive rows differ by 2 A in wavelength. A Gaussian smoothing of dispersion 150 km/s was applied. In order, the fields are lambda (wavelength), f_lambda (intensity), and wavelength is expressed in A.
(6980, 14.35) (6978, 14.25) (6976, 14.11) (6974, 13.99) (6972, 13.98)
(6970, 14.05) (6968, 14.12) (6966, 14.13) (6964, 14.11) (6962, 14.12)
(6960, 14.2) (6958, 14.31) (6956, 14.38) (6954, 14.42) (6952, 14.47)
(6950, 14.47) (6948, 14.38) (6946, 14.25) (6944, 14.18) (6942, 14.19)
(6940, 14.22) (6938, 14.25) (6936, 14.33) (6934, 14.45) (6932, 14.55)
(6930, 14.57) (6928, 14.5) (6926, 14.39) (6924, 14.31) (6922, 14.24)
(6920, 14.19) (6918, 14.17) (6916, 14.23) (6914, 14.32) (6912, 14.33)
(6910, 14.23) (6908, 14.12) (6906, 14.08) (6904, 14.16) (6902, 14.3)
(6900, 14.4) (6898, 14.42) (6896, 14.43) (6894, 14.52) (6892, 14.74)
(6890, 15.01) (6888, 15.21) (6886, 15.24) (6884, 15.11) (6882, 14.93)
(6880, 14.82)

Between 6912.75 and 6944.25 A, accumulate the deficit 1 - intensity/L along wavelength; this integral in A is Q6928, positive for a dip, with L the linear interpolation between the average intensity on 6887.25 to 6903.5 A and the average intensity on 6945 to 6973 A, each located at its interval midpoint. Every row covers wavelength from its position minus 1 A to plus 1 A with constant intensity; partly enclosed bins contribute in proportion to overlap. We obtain 0.21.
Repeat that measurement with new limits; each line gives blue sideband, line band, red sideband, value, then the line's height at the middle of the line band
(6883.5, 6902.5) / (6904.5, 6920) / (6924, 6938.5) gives 0.40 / 14.6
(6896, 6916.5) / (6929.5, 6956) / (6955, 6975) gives -0.32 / 14.2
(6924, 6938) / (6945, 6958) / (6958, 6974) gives -0.13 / 14.2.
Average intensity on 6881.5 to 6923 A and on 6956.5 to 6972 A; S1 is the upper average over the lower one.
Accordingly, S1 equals 0.98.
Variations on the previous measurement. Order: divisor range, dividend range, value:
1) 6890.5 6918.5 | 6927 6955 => 1.00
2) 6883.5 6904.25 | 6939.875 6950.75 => 0.97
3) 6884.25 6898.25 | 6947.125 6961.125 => 0.97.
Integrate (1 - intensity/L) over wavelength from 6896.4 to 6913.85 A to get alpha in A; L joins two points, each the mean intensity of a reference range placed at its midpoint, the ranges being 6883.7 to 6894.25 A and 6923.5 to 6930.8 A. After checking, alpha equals 0.6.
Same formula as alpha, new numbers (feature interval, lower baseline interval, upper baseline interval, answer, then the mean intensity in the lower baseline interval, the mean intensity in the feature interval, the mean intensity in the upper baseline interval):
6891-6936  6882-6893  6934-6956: 1.1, 15.1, 14.3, 14.3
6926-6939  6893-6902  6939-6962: -0.1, 14.4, 14.4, 14.3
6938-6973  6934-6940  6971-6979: -0.1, 14.3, 14.2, 14.1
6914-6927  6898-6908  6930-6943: 0.0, 14.2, 14.3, 14.3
